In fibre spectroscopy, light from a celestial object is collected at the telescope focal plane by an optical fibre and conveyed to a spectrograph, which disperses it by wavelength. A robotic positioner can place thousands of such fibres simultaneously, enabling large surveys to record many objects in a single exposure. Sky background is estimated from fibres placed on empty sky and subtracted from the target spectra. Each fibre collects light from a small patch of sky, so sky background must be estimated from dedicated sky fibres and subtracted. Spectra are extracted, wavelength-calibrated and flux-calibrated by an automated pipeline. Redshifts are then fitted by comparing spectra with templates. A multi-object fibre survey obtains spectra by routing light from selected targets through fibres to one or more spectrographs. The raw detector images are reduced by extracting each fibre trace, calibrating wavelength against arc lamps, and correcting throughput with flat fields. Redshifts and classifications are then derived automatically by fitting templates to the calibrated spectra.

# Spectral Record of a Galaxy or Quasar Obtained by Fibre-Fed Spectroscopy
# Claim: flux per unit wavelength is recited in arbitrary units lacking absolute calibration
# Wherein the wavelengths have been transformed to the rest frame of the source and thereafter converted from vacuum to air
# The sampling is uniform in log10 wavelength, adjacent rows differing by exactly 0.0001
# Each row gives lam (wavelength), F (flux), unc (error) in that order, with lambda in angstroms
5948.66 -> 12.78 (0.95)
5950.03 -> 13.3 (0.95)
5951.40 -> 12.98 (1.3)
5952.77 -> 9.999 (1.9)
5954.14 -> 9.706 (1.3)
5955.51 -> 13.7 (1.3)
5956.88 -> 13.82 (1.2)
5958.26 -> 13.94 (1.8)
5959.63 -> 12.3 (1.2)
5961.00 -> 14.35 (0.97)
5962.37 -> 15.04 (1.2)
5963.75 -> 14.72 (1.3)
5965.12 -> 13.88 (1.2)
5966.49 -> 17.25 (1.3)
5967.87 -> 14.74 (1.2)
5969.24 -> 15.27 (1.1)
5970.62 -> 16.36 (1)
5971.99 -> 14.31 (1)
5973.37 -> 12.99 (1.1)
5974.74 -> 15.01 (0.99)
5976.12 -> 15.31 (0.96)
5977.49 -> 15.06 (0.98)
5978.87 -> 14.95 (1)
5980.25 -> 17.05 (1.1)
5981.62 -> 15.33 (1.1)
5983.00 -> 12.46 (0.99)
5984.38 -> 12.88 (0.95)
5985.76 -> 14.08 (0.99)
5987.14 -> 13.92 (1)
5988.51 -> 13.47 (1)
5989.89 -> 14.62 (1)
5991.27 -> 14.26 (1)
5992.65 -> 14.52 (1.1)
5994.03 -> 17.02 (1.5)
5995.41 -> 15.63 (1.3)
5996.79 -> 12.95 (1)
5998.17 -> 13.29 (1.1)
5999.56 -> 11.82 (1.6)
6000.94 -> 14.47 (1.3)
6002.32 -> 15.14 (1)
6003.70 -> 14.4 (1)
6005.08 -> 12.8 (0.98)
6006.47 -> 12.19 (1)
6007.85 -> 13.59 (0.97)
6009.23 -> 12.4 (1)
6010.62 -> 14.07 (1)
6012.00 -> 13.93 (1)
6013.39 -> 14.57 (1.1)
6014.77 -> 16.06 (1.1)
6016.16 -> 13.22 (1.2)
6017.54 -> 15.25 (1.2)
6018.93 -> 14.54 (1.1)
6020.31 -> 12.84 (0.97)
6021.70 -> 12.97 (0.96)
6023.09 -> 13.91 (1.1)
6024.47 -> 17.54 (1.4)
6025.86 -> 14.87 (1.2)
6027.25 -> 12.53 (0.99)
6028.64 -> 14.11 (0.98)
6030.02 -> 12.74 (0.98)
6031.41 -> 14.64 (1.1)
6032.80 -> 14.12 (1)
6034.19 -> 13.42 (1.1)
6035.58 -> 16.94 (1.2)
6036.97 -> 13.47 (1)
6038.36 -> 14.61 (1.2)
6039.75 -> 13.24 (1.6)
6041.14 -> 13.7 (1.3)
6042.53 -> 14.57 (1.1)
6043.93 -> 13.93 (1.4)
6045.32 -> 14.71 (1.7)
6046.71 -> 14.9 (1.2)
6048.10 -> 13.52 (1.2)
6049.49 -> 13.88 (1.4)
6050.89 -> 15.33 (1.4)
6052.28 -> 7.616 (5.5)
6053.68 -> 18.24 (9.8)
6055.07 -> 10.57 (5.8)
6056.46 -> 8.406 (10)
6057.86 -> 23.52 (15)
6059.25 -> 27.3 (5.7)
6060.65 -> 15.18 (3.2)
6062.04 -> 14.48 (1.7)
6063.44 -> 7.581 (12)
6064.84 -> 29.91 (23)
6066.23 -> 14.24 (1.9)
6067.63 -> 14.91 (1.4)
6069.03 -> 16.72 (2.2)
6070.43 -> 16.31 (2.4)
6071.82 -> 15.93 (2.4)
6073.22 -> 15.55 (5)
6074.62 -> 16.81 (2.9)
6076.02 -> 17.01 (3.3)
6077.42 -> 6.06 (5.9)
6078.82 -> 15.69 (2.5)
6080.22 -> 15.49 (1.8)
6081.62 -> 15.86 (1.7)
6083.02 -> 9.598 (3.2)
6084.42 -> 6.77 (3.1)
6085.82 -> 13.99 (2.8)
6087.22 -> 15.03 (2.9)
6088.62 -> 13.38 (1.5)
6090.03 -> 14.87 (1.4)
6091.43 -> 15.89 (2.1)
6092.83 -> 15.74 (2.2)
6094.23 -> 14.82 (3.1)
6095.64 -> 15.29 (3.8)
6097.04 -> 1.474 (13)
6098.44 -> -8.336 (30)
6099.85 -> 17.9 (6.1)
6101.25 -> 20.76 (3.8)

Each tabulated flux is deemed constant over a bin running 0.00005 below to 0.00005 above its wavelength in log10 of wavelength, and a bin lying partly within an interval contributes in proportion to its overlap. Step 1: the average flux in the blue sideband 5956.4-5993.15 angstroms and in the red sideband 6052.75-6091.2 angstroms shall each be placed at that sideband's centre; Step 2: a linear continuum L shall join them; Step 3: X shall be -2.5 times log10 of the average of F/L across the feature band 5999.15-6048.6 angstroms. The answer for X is 0.06 mag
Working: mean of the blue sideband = 14.5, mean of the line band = 14.1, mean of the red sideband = 15.1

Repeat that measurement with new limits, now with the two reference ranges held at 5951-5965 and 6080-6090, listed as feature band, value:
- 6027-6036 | -0.088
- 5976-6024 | -0.090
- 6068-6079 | -0.162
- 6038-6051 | -0.099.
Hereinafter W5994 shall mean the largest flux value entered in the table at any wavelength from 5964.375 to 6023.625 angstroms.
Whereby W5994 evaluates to 17.25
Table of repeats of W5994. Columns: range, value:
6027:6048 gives 16.94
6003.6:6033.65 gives 17.54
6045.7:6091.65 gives 29.91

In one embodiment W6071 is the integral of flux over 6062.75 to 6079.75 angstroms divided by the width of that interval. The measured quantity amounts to 15.6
